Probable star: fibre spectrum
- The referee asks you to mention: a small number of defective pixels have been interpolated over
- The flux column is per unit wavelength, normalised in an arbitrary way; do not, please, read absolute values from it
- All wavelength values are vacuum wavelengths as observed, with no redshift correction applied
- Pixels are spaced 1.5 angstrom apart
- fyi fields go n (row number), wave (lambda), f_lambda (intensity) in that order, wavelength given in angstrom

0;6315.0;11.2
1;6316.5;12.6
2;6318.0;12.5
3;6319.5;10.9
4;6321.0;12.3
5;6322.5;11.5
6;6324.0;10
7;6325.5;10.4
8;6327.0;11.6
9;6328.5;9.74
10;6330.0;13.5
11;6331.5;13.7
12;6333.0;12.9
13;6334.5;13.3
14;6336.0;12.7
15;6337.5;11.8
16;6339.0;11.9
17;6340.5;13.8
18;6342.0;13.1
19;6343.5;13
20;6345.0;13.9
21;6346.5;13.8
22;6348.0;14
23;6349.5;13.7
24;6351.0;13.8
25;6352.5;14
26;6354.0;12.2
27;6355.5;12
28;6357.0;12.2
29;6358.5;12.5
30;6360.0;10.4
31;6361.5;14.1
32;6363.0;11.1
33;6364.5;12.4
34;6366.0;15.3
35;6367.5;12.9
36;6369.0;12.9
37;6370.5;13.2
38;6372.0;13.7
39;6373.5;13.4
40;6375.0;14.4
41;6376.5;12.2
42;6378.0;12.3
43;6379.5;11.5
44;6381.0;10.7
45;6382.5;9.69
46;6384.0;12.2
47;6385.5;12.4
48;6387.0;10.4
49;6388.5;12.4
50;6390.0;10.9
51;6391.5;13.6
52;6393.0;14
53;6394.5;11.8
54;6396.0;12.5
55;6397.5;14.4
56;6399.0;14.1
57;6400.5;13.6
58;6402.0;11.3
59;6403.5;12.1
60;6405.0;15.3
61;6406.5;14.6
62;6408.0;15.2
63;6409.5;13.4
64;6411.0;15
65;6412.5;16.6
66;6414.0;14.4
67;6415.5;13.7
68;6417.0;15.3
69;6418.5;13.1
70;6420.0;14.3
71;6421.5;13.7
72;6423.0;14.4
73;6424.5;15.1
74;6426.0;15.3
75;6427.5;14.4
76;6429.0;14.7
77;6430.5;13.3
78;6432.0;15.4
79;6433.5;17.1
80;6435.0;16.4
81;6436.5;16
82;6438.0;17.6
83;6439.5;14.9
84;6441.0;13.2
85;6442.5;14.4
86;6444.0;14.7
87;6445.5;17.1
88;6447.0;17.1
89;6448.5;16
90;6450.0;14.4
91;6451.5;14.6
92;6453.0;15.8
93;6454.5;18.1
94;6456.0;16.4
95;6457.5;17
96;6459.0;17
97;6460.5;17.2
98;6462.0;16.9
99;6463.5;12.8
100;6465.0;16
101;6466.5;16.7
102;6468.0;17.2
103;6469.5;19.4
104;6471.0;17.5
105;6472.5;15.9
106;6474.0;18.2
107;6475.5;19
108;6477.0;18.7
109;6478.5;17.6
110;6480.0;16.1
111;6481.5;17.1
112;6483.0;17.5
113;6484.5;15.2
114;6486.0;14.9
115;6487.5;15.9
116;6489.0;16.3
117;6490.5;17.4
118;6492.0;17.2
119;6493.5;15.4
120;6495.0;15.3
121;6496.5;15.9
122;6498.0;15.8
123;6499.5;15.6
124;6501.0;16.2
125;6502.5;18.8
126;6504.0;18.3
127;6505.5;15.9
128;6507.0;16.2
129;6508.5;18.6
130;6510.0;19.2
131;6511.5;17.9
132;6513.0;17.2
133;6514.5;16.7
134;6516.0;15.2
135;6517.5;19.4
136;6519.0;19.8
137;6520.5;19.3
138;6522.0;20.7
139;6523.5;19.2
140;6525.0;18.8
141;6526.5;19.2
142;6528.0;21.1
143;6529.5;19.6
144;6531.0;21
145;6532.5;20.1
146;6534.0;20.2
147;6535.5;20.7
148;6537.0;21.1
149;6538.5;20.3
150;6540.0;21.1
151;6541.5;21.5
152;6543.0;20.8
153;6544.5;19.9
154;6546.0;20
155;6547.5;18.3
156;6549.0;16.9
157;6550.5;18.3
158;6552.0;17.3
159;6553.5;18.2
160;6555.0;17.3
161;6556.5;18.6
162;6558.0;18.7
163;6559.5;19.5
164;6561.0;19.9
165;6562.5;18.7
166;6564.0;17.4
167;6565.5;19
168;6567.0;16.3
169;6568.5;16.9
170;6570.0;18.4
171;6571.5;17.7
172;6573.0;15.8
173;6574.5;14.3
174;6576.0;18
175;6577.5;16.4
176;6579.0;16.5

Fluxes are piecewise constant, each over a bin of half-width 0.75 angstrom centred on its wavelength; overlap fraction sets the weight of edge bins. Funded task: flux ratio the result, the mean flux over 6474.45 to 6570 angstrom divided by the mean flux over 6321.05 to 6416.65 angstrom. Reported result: 1.42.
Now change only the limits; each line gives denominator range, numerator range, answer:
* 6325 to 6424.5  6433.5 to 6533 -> 1.31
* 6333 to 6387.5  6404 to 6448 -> 1.18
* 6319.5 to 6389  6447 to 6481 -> 1.34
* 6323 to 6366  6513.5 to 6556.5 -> 1.53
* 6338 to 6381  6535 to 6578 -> 1.43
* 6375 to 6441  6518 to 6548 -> 1.46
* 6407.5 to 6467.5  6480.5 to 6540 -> 1.17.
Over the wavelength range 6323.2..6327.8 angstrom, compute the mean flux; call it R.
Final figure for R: 10.7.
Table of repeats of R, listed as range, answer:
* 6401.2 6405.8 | 12.9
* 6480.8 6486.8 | 16.2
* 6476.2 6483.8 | 17.4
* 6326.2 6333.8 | 12.3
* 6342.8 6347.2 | 13.6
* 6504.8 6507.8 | 16.1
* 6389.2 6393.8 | 12.8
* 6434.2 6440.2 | 16.2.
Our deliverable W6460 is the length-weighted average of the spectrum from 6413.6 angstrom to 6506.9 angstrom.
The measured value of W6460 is 16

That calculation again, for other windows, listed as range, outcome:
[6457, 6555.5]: 17.9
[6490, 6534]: 18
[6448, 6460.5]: 16.2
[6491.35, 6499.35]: 15.9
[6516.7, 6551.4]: 19.9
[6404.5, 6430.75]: 14.6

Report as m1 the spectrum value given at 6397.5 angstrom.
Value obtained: 14.4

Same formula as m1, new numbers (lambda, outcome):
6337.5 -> 11.8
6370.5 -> 13.2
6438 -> 17.6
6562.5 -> 18.7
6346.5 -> 13.8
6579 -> 16.5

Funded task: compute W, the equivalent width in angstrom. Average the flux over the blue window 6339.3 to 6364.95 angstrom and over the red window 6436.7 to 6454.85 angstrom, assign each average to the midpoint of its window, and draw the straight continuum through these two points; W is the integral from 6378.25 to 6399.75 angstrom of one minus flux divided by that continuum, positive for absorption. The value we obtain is 2.8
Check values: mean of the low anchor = 12.9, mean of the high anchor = 15.6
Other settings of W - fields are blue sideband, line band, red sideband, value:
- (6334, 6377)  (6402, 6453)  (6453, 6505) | 1.1 angstrom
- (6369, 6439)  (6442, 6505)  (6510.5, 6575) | -1.1 angstrom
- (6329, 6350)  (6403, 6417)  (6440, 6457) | 0.2 angstrom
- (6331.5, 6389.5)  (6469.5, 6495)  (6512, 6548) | 1.1 angstrom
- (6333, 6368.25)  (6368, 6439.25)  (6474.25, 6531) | 4.3 angstrom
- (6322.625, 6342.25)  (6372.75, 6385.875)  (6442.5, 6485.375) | 1.6 angstrom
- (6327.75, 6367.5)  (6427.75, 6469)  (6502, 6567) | 0.8 angstrom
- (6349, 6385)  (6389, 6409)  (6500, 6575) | 0.6 angstrom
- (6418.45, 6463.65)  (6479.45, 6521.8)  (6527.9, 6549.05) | 3.3 angstrom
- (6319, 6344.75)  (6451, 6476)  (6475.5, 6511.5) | -1.3 angstrom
